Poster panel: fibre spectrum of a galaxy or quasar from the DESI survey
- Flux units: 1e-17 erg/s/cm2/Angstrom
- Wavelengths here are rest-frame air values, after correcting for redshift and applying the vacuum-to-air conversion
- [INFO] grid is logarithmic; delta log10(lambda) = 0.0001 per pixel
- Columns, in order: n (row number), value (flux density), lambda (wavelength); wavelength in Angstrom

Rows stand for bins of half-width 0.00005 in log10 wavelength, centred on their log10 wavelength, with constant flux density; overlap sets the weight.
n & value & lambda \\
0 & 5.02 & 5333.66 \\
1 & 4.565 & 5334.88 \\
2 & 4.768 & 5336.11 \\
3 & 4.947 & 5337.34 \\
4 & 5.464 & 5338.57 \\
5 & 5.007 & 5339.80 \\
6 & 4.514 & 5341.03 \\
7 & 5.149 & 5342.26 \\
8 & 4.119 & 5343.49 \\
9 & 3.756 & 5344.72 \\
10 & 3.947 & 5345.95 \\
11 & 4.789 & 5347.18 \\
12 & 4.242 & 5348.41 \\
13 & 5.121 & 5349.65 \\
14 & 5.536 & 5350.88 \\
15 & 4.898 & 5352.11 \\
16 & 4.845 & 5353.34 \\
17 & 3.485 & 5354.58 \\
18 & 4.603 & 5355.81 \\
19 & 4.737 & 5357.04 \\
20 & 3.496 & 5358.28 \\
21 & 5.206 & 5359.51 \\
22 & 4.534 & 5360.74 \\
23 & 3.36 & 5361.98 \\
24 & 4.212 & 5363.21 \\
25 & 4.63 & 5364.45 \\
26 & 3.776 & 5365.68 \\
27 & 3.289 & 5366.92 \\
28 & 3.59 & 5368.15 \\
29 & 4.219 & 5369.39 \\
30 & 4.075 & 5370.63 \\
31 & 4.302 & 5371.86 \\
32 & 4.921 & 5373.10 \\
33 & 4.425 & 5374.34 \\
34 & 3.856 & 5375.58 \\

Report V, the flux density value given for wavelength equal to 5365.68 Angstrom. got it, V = 3.776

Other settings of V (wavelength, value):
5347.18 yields 4.789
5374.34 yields 4.425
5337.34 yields 4.947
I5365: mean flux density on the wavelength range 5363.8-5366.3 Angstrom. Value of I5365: 4.2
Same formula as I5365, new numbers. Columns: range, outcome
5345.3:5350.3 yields 4.52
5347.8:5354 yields 4.91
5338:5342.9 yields 5.02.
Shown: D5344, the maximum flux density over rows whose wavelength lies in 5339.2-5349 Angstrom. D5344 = 5.149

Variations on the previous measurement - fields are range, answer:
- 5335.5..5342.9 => 5.464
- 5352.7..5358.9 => 4.845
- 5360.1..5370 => 4.63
